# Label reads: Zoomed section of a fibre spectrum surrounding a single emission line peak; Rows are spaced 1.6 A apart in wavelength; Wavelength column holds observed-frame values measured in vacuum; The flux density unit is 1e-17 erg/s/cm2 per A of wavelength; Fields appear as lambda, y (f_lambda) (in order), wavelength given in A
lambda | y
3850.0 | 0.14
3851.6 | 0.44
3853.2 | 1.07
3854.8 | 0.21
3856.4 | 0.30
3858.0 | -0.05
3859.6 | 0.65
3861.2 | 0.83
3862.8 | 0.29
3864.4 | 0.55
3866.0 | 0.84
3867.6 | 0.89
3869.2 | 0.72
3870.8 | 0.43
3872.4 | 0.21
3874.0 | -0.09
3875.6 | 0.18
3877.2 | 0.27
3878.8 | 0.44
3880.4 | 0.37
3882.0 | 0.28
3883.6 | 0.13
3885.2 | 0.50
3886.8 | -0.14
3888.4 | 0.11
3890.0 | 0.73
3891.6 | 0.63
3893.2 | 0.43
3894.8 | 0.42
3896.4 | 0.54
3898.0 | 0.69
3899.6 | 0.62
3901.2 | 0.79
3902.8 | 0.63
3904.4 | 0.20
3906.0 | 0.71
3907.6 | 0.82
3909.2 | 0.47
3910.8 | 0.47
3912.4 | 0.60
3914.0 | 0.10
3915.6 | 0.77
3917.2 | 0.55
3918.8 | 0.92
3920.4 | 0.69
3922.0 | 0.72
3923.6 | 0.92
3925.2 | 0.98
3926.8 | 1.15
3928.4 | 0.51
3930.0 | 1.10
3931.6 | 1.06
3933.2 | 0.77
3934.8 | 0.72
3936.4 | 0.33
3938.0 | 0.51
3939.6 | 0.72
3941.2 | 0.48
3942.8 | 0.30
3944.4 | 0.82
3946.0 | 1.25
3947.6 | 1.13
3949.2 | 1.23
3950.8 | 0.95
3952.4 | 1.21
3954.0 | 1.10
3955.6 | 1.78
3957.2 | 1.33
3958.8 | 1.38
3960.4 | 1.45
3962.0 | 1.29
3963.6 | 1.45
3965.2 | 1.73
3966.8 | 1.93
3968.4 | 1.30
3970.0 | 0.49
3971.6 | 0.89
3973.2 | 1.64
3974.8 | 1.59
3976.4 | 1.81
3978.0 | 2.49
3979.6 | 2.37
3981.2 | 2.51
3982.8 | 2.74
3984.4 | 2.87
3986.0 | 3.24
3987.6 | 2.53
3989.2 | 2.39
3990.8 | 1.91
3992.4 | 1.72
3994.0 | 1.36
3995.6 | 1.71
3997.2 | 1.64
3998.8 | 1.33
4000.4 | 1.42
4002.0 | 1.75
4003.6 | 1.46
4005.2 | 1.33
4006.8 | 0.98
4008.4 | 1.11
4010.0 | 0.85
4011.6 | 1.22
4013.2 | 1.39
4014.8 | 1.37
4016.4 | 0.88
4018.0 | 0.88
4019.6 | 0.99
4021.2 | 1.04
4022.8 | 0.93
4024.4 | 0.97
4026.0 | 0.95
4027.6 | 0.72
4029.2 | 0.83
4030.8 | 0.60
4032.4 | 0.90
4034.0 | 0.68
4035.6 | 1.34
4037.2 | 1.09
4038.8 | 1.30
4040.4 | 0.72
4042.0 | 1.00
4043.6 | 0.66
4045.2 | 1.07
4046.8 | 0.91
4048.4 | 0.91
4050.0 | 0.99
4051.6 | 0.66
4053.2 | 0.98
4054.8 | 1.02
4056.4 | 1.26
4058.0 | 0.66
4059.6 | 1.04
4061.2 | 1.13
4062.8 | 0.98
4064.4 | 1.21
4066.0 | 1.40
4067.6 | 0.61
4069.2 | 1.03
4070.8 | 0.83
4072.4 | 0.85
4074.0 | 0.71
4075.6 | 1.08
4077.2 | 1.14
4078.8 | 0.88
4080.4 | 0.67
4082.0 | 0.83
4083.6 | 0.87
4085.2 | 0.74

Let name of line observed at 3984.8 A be Ly-alpha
